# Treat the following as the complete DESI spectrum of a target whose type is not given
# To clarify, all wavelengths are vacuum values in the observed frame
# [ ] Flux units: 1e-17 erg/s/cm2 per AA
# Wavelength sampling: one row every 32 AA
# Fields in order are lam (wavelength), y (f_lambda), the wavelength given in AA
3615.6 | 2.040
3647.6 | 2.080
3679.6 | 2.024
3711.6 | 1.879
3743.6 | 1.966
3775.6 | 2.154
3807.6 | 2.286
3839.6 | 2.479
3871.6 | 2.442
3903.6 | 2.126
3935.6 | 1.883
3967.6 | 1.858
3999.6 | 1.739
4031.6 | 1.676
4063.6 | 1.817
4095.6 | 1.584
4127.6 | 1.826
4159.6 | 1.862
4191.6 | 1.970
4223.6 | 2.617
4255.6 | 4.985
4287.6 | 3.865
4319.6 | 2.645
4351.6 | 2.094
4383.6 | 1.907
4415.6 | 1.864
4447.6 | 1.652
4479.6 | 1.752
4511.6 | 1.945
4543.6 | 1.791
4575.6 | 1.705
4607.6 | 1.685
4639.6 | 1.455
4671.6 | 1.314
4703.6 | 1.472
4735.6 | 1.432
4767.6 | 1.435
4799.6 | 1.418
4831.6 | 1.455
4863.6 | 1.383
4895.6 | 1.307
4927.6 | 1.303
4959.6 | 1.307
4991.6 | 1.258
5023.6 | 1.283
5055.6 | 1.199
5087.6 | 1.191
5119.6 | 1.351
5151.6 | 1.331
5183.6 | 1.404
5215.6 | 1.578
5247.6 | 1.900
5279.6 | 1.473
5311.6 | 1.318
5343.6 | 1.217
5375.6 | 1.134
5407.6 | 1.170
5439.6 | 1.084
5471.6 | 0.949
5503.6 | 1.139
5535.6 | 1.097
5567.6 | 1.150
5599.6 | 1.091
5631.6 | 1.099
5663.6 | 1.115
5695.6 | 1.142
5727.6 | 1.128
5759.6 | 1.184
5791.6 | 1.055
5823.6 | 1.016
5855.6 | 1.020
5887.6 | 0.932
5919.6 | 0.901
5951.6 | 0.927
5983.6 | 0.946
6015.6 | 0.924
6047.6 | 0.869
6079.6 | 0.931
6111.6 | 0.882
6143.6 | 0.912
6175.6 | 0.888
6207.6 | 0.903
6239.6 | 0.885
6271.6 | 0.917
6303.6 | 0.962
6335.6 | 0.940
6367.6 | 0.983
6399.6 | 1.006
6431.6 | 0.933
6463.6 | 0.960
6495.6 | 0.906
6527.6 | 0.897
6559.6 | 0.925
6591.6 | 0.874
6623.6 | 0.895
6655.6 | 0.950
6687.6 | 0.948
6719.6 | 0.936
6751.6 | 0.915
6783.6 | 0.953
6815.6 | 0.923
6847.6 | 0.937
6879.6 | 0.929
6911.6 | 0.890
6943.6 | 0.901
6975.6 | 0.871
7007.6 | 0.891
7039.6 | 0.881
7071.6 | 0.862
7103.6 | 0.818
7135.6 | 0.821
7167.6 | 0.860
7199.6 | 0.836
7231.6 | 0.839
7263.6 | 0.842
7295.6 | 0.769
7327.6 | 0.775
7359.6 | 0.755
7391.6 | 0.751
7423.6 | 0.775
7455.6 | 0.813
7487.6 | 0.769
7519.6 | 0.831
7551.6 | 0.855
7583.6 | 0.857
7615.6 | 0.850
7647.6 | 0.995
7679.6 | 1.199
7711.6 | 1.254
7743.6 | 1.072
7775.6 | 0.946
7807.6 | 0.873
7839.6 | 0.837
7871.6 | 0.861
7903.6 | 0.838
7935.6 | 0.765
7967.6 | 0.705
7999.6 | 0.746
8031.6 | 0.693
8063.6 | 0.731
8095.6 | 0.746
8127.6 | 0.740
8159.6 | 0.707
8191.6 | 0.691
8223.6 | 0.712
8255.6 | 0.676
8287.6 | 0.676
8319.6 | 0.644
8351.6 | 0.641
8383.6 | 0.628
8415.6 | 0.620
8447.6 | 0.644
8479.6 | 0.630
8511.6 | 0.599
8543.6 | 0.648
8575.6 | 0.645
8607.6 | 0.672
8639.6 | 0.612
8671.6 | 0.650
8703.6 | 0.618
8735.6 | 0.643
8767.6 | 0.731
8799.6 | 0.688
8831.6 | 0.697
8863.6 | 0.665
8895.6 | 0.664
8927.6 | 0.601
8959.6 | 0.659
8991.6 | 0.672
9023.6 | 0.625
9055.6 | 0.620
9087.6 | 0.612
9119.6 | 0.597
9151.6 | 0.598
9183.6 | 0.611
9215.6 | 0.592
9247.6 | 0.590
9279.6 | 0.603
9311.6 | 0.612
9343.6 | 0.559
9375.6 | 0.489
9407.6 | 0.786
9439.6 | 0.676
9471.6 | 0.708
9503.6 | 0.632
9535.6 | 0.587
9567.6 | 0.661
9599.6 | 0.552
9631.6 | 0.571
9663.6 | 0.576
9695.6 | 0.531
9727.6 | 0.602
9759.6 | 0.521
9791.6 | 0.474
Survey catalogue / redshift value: 1.753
